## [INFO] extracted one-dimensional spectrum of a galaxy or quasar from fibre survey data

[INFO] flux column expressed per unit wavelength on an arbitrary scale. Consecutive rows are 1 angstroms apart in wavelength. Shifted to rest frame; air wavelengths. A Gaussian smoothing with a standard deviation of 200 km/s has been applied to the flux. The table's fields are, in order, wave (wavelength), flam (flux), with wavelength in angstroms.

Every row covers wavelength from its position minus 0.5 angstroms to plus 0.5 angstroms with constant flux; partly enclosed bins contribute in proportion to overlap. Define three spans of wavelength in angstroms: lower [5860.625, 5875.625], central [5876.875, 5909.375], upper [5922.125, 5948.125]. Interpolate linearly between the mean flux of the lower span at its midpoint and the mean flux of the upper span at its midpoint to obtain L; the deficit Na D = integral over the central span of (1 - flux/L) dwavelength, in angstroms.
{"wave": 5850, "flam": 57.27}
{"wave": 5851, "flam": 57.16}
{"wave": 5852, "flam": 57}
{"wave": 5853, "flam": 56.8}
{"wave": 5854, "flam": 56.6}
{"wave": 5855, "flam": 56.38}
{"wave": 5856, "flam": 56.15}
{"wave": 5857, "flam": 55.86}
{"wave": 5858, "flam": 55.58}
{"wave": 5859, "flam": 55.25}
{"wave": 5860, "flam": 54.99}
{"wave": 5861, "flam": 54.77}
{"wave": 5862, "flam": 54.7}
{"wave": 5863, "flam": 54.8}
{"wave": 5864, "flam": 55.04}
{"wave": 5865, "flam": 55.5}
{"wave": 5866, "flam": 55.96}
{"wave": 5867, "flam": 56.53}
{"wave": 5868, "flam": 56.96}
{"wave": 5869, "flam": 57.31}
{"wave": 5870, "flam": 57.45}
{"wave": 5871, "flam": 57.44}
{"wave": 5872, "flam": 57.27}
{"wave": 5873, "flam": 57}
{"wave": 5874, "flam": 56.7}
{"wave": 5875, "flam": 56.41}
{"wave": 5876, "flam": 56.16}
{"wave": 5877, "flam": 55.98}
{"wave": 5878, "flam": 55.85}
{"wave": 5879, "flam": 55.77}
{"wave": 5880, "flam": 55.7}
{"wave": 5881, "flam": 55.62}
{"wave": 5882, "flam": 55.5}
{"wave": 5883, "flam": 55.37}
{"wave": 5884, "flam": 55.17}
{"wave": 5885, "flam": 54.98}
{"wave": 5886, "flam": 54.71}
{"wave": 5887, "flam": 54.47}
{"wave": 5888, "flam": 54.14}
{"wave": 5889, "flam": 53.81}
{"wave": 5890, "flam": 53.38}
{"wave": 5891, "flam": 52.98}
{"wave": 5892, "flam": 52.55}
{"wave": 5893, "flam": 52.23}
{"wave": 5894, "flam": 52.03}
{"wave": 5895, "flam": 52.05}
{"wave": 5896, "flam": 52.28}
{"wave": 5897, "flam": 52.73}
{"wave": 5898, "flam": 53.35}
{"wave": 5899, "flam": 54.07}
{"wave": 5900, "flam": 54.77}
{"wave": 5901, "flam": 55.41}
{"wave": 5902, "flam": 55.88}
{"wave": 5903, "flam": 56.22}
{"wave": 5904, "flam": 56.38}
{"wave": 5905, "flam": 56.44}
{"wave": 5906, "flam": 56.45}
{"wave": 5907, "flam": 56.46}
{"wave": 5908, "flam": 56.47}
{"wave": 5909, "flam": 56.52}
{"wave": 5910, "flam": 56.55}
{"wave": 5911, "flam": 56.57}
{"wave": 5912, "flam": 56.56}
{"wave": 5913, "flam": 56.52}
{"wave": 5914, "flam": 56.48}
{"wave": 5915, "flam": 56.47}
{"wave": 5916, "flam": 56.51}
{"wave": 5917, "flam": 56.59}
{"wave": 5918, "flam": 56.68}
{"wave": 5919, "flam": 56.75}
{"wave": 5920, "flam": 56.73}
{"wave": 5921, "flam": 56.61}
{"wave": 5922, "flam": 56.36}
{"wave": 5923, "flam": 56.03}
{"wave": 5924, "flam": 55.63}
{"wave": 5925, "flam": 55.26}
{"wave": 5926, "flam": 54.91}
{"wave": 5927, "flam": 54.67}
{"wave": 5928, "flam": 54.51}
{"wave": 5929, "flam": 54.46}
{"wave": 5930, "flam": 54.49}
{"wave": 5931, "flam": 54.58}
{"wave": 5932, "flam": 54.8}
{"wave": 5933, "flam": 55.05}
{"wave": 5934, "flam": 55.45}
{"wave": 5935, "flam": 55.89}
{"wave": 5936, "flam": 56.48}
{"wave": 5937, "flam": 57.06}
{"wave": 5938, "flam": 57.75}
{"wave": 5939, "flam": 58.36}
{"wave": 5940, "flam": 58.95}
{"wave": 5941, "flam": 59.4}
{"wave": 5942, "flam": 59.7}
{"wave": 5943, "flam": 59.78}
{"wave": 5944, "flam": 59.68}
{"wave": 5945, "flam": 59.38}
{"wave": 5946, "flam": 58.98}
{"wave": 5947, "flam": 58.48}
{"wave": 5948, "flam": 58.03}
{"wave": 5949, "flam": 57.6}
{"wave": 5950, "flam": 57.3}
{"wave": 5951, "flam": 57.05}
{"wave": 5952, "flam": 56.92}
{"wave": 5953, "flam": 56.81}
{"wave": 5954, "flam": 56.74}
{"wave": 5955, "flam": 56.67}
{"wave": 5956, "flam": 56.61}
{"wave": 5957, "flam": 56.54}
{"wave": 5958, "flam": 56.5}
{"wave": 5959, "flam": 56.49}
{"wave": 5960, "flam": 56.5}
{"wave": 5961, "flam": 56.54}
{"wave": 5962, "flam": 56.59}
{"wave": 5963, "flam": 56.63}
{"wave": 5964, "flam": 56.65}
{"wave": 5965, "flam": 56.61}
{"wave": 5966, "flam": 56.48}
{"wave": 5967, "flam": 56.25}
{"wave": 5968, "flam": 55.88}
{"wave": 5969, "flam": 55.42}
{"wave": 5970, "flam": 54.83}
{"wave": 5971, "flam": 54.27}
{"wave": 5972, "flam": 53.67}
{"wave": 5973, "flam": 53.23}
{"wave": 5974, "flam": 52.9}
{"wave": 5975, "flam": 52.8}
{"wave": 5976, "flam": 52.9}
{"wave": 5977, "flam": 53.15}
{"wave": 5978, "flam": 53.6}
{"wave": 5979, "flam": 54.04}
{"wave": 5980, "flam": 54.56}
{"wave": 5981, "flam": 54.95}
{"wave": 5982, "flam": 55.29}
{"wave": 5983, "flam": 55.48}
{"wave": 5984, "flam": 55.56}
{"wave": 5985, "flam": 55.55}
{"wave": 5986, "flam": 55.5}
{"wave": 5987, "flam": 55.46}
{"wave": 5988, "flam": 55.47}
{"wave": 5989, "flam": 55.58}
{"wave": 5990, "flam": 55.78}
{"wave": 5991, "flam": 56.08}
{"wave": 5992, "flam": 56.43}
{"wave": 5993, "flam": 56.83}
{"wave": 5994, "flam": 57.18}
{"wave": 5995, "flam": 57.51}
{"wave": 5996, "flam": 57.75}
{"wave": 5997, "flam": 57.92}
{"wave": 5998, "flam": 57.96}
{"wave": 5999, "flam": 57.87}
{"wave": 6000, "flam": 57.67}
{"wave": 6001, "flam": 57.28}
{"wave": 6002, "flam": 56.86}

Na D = 1.0 angstroms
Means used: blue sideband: 56.3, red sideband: 56.8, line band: 54.7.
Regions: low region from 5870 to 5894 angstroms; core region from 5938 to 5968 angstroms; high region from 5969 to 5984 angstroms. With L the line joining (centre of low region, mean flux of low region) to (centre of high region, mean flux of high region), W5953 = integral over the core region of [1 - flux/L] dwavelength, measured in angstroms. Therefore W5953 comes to -1.7 angstroms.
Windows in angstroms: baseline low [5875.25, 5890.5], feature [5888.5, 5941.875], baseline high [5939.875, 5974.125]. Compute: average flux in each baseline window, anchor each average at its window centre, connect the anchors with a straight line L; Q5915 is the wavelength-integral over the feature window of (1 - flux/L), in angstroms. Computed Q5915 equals 0.35 angstroms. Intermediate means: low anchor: 55.1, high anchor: 56.9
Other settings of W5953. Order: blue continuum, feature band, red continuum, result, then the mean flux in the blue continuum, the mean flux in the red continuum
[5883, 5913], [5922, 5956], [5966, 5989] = -1.36 angstroms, 54.7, 54.6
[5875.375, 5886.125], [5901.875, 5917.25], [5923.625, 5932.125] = -0.38 angstroms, 55.6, 54.8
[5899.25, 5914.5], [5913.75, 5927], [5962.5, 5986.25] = -0.06 angstroms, 56.2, 54.8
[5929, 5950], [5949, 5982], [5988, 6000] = 0.96 angstroms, 57.4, 57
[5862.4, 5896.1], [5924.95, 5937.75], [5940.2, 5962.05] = 0.39 angstroms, 55.2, 57.7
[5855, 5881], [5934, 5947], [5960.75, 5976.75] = -0.71 angstroms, 56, 55.1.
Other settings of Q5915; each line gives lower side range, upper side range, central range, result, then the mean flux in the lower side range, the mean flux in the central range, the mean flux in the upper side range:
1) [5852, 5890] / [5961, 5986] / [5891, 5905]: 0.4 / 55.8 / 53.9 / 54.9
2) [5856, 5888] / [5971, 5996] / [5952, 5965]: -0.3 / 55.8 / 56.6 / 55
